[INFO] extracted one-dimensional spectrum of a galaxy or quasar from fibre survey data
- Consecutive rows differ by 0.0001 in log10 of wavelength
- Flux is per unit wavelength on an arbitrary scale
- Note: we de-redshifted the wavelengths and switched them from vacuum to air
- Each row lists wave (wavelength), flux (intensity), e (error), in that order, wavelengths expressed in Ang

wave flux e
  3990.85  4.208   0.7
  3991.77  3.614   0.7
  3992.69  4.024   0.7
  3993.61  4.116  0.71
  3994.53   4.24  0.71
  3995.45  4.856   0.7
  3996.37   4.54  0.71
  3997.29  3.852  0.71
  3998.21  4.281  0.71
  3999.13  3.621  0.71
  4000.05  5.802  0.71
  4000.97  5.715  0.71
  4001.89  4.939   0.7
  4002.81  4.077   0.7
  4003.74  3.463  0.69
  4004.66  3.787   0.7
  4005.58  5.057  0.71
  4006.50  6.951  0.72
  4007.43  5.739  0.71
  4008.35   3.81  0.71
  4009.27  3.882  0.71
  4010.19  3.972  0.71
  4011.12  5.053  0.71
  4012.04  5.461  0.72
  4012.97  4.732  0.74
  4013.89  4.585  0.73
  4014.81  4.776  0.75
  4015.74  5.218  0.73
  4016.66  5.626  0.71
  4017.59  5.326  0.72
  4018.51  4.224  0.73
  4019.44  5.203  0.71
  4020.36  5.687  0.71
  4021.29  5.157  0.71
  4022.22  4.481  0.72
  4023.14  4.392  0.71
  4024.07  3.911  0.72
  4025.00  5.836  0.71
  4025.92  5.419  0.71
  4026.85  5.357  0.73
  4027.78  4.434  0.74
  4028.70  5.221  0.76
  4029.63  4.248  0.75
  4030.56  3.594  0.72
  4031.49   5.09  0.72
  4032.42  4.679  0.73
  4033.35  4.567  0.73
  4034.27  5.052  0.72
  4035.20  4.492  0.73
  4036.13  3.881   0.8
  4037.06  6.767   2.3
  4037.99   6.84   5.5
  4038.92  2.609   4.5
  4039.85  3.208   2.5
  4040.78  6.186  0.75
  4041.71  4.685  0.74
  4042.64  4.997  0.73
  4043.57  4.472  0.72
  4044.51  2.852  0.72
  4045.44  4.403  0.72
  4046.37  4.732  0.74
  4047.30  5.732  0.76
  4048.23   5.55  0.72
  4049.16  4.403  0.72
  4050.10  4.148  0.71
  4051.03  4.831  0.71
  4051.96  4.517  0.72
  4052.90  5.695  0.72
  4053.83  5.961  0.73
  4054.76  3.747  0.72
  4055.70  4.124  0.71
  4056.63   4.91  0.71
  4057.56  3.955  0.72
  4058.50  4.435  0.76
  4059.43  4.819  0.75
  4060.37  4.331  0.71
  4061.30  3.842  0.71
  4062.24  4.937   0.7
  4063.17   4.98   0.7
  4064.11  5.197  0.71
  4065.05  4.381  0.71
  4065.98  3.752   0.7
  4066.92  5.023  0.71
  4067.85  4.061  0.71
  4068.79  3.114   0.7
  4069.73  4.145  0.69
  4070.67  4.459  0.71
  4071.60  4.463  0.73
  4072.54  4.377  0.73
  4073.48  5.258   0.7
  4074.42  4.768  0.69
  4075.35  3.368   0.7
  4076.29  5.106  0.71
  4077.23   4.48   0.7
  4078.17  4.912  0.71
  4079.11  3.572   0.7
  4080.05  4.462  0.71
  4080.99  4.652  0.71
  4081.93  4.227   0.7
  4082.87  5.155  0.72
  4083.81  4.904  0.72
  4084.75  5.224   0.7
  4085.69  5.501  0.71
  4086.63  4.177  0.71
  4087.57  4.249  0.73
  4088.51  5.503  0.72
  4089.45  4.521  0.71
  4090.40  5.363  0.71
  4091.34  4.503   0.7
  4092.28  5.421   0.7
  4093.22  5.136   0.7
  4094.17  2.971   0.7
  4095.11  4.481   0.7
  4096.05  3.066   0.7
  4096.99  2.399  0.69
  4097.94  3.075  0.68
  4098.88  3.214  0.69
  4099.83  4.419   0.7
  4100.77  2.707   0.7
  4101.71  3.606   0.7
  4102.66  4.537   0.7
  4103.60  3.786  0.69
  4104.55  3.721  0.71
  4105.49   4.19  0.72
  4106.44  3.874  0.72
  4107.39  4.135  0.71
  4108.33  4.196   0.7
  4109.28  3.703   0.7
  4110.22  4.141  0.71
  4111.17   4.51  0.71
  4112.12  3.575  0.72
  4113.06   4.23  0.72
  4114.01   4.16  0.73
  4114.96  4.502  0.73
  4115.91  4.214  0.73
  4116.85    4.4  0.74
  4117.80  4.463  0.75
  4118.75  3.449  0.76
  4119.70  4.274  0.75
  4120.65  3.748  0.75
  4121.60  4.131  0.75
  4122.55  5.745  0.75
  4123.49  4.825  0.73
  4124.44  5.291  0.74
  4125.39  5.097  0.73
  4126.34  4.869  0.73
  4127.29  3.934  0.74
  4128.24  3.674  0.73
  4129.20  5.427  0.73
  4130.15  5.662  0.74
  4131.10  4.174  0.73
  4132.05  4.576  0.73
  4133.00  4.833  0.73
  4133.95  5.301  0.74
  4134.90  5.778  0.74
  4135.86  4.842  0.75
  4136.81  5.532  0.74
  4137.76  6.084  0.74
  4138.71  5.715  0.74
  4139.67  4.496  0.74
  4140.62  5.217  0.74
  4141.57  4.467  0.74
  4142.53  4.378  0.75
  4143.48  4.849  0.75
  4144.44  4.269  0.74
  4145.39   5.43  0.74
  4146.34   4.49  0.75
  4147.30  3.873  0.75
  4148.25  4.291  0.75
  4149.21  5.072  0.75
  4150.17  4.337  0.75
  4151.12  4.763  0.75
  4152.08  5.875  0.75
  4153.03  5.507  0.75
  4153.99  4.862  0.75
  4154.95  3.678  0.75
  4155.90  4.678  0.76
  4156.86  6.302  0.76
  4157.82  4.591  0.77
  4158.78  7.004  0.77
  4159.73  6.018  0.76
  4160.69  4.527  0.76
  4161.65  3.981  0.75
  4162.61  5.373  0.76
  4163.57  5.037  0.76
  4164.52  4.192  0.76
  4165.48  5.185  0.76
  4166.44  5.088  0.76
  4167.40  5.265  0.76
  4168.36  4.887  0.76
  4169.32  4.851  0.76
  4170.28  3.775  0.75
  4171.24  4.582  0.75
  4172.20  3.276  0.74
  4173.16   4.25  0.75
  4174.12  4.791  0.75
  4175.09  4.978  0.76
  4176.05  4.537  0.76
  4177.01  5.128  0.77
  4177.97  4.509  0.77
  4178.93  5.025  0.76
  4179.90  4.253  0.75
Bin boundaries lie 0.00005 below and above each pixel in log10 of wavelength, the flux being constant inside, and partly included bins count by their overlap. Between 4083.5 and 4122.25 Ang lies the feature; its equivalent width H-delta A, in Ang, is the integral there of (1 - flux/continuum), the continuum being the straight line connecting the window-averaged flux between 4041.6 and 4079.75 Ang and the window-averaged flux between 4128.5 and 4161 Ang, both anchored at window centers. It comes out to 4.9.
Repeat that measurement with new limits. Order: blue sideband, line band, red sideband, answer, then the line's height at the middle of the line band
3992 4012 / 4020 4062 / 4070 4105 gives -2.5 Ang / 4.45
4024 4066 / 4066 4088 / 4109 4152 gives 0.9 Ang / 4.69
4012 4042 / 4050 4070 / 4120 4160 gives 1.6 Ang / 4.89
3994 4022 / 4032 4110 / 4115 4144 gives 5.5 Ang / 4.78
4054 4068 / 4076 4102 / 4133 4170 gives 1.7 Ang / 4.64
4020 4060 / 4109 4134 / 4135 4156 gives 1.9 Ang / 4.84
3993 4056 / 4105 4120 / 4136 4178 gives 2.2 Ang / 4.83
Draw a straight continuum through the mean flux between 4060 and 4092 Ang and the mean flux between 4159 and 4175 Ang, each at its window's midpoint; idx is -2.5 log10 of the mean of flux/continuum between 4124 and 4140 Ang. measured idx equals -0.08 mag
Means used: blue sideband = 4.56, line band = 5.02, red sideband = 4.74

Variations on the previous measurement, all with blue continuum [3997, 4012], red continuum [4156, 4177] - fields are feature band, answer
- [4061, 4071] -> 0.09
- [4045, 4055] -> -0.04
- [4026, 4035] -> -0.01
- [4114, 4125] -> 0.09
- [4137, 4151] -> 0.01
